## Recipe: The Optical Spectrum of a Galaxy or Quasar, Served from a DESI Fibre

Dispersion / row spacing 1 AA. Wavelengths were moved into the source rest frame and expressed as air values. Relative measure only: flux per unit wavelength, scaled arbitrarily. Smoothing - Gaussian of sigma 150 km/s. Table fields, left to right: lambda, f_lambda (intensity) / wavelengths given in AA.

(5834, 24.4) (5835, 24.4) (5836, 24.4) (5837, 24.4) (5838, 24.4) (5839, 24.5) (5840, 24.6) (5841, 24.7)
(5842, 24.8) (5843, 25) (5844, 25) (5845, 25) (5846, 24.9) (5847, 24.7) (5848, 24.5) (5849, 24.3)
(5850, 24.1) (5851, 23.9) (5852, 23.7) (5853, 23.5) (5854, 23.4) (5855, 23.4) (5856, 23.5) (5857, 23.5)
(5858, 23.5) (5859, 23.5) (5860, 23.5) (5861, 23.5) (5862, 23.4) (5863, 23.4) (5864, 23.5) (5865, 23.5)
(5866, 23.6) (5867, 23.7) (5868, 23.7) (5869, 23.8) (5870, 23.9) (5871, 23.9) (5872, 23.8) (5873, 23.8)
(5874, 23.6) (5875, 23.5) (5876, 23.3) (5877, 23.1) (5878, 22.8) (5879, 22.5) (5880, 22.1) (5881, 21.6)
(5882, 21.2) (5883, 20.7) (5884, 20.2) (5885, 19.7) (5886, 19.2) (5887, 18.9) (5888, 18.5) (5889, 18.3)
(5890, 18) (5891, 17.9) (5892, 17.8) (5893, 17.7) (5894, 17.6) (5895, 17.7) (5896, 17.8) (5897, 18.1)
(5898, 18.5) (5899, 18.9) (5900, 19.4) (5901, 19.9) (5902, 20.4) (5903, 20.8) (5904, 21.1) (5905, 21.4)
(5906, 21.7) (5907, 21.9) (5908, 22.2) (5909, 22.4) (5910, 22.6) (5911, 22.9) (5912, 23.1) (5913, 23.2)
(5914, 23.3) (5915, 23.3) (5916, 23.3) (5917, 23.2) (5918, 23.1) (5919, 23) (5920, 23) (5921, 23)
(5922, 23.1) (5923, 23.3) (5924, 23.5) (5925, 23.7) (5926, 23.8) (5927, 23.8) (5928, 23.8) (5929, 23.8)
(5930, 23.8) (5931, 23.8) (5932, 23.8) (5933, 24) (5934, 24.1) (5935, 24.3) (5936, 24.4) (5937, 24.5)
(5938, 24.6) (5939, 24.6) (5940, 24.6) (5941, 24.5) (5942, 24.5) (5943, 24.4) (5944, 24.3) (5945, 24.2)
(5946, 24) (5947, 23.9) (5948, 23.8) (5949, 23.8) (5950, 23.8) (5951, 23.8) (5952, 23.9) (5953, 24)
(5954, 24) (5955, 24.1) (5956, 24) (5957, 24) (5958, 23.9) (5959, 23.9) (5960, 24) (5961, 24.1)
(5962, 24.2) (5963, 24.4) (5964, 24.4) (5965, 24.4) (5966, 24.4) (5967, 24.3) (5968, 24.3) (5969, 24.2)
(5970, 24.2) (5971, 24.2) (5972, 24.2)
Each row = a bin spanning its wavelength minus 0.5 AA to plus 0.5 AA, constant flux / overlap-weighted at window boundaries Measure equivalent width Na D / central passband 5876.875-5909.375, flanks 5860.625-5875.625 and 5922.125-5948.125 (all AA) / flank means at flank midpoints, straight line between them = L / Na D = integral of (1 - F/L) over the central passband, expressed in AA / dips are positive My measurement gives 5.2 AA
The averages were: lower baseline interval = 23.6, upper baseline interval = 24.1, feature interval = 20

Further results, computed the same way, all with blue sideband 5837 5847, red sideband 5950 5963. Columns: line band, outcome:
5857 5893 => 3.74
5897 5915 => 2.20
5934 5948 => -0.14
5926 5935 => 0.11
